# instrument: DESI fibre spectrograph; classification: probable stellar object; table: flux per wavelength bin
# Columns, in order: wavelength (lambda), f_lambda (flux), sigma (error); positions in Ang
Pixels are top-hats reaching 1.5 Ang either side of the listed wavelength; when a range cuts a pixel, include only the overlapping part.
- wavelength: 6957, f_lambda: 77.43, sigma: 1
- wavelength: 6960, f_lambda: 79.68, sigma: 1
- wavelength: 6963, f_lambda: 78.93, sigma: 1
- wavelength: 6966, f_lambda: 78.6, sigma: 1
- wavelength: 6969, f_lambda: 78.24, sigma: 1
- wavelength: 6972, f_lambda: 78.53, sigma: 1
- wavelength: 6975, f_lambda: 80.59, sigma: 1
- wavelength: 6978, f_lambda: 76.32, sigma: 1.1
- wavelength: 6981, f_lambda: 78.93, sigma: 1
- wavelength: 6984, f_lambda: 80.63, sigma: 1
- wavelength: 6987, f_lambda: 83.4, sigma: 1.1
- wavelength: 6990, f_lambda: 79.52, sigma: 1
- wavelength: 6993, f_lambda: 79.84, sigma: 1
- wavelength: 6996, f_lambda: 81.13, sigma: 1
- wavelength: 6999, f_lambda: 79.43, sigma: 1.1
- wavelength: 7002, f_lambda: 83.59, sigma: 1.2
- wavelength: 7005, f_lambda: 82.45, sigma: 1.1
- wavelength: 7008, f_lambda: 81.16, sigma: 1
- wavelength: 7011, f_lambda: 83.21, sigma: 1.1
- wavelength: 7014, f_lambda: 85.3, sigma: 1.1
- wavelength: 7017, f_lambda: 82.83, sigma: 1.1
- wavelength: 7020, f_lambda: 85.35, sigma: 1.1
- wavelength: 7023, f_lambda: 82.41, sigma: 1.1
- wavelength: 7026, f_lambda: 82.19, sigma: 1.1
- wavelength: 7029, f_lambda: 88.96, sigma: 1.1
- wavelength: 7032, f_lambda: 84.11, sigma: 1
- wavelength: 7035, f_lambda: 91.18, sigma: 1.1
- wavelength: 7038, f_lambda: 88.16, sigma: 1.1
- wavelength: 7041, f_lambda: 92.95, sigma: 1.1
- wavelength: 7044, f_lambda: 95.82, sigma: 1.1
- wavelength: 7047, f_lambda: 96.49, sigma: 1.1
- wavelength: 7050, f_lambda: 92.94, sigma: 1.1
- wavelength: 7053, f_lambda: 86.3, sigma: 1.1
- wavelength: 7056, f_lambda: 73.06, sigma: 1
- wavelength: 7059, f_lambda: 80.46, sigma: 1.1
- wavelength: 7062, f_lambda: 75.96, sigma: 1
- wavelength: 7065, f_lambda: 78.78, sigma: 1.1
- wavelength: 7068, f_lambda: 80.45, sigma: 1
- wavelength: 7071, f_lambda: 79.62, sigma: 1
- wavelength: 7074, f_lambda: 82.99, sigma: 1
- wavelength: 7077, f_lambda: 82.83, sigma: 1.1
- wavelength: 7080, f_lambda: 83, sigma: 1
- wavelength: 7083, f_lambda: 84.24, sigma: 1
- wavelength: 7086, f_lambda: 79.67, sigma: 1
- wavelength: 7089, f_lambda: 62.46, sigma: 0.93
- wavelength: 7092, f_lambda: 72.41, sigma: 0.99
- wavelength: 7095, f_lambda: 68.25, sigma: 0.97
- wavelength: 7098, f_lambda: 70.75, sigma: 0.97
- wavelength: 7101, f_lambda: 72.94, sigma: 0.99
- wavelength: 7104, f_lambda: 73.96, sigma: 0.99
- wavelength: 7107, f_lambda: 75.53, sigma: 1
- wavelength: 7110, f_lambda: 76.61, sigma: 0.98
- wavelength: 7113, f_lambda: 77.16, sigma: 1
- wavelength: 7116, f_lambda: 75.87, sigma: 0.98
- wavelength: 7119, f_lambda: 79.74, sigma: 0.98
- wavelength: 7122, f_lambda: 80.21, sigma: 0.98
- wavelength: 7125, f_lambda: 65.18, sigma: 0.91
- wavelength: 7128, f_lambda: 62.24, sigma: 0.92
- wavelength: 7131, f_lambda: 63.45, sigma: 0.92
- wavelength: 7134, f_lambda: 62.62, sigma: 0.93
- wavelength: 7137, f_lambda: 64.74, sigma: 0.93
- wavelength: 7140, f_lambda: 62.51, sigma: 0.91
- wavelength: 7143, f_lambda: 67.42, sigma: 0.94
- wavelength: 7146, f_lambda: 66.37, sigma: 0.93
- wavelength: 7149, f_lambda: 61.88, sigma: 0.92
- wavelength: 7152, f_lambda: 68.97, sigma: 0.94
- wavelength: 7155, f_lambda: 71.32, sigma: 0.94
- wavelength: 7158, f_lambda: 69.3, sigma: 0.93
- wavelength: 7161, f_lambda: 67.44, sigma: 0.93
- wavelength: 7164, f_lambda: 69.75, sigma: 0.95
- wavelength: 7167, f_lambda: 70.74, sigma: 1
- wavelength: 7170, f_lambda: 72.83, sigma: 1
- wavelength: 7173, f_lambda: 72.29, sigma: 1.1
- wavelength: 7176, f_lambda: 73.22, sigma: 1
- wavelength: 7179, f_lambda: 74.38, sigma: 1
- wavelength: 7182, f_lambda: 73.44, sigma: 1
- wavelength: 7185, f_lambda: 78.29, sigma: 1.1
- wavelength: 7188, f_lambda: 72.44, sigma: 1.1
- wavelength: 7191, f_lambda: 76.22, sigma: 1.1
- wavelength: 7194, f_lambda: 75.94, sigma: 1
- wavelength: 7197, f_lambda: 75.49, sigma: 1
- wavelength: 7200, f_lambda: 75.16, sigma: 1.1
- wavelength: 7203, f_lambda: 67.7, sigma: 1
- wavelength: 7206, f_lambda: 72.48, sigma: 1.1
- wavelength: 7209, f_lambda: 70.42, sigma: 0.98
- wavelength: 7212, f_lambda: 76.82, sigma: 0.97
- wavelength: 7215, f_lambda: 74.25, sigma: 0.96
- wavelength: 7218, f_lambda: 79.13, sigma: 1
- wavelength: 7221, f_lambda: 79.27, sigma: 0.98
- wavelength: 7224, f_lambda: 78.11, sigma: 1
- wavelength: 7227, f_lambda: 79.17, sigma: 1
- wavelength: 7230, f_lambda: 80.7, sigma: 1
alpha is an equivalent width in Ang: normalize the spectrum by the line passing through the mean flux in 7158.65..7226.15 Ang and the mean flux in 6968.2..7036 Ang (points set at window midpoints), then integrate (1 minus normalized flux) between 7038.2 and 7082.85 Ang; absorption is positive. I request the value -2.7 Ang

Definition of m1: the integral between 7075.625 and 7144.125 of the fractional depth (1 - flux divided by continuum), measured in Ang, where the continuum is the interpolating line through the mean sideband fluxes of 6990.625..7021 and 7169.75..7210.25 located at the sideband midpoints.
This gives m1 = 4.5 Ang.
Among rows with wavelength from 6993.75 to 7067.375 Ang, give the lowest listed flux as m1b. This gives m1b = 73.06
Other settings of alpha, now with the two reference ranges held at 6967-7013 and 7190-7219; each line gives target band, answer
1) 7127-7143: 2.7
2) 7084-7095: 0.8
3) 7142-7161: 2.1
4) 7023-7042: -1.9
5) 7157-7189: 1.2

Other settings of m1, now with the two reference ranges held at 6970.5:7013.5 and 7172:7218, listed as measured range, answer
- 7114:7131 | 1.0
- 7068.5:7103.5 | 0.6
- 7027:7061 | -3.8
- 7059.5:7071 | -0.1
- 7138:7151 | 1.9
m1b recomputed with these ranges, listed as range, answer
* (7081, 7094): 62.46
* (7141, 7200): 61.88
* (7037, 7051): 88.16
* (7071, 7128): 62.24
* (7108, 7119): 75.87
